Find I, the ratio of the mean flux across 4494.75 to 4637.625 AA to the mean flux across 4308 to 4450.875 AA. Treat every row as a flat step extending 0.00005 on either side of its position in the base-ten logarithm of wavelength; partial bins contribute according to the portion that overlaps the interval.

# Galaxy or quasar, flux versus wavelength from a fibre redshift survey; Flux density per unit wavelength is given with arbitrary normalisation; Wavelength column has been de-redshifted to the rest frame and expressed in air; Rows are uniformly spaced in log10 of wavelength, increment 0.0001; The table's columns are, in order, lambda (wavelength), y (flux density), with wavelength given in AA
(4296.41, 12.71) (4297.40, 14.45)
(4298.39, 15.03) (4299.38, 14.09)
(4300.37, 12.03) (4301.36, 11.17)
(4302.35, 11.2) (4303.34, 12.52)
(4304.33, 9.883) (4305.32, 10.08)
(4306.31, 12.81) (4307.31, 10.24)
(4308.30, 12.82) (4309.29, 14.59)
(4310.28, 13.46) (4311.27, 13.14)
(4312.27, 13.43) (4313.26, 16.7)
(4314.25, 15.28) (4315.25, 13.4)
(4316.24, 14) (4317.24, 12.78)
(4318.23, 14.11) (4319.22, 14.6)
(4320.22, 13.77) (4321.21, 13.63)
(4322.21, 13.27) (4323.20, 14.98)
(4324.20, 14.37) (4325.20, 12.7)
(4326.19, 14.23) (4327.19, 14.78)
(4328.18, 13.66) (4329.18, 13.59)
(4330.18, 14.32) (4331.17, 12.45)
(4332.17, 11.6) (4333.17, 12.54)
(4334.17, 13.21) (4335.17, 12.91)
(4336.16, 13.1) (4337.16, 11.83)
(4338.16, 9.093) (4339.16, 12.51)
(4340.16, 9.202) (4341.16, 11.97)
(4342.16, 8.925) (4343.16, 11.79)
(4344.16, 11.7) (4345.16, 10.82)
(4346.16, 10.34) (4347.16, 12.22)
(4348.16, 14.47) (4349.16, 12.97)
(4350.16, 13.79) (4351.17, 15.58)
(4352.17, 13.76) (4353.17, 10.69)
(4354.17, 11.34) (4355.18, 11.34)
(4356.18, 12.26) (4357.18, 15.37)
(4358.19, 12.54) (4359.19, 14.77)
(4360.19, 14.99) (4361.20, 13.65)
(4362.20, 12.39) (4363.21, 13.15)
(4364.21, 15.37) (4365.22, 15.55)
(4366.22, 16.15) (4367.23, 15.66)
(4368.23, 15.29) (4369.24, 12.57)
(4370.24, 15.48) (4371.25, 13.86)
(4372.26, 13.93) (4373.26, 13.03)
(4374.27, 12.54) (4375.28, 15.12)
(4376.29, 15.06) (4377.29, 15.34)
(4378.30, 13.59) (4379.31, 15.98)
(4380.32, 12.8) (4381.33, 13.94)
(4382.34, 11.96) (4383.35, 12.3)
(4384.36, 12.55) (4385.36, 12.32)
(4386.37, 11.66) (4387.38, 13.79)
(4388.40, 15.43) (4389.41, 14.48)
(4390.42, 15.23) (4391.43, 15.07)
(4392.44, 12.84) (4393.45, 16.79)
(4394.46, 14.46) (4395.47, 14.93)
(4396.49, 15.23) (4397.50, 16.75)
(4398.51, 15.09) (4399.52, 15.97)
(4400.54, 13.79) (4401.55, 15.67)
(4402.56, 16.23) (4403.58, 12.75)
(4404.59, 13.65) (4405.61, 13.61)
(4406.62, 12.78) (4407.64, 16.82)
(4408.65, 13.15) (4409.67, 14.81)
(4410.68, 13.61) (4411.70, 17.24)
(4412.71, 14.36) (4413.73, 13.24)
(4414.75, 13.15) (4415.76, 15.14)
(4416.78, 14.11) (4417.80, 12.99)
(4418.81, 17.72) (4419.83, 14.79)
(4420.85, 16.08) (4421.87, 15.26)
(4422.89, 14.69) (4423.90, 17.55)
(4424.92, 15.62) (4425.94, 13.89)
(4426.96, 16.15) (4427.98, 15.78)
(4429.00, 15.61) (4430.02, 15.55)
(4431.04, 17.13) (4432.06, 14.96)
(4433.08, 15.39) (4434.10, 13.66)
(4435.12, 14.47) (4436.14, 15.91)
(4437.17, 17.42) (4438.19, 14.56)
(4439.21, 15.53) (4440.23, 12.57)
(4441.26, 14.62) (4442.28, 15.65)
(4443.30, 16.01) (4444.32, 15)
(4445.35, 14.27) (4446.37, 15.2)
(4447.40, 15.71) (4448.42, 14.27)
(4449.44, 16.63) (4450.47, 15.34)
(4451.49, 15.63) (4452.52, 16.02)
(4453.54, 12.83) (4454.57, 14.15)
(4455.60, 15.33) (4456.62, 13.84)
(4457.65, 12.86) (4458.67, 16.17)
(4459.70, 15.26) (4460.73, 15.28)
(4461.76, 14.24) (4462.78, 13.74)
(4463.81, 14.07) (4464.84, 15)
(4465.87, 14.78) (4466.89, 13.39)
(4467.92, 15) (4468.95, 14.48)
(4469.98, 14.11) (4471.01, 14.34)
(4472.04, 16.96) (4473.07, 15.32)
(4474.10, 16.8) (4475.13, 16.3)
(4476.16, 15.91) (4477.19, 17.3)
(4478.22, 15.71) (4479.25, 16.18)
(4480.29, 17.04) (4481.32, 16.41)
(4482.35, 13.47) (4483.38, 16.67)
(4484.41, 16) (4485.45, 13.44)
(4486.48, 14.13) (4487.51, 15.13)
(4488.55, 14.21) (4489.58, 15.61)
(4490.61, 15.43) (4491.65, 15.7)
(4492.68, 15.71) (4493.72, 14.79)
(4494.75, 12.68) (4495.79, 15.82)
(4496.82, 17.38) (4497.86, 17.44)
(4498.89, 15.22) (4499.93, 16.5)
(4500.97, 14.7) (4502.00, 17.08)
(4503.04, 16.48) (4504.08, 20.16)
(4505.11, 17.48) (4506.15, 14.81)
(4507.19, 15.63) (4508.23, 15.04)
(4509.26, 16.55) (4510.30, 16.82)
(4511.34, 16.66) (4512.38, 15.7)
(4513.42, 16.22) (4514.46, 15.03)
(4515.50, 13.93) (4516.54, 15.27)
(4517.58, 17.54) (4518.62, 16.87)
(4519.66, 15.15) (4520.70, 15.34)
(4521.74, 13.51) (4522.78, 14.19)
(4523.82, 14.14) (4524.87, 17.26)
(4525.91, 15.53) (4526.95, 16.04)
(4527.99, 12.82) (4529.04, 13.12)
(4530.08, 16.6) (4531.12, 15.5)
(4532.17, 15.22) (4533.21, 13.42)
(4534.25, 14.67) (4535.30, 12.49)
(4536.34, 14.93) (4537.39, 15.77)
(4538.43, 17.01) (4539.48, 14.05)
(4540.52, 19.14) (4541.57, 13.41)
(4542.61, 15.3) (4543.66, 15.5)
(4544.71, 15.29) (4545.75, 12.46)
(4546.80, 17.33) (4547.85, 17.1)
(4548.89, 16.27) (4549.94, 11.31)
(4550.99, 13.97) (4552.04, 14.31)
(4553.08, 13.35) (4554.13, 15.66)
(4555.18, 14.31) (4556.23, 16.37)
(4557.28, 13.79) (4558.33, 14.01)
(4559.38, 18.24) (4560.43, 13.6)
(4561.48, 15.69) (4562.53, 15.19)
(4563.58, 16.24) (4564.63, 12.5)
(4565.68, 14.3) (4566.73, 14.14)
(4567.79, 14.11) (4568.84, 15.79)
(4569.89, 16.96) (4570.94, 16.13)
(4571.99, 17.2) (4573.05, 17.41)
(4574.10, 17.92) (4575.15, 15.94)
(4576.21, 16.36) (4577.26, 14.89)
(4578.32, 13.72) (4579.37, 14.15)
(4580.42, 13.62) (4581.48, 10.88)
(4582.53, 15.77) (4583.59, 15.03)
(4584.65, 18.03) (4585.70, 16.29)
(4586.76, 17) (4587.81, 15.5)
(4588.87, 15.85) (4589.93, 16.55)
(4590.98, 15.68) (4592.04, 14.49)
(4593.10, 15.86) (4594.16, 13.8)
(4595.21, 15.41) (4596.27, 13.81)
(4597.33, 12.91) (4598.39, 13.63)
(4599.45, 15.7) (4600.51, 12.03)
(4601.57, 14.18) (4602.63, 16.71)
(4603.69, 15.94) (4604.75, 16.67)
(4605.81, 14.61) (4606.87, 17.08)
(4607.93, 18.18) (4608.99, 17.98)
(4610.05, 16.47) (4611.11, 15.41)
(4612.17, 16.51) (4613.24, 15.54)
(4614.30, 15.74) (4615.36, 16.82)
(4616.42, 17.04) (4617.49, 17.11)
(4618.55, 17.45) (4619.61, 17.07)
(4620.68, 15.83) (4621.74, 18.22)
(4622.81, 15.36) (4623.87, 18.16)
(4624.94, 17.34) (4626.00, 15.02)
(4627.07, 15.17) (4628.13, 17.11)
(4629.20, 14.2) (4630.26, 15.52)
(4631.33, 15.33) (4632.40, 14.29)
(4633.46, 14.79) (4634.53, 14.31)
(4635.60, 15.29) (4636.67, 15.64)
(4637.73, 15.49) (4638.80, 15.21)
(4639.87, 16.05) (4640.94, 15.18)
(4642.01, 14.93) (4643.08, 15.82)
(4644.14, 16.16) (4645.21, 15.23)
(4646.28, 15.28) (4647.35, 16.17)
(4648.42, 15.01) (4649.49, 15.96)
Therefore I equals 1.10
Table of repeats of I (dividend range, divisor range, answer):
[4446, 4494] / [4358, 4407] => 1.06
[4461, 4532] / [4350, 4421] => 1.09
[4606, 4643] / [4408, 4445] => 1.06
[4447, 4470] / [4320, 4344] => 1.16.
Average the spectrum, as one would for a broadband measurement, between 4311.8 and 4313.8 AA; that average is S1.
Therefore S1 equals 15.1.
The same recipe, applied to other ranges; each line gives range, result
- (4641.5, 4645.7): 15.6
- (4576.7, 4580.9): 14.1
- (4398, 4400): 15.6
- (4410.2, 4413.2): 15.1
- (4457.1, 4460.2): 14.7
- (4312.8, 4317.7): 14.4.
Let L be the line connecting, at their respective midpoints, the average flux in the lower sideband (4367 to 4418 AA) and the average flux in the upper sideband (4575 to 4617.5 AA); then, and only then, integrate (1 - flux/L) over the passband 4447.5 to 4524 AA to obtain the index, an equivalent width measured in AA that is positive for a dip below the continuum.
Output -3.1 AA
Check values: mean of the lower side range 14.3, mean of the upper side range 15.5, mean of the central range 15.4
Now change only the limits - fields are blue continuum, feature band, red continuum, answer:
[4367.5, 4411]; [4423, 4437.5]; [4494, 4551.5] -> -0.97 AA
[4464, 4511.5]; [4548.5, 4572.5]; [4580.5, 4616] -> 0.98 AA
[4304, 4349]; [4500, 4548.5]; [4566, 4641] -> -2.27 AA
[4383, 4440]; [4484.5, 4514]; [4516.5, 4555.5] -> -1.65 AA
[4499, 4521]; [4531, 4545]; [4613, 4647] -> 0.84 AA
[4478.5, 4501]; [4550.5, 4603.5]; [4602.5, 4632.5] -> 3.20 AA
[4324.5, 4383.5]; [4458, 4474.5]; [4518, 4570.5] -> -0.74 AA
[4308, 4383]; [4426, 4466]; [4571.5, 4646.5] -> -2.17 AA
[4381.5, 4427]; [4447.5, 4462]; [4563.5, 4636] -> -0.05 AA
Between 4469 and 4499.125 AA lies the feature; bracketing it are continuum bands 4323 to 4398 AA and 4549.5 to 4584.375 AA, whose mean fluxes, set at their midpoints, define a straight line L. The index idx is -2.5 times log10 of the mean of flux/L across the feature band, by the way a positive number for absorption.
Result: -0.09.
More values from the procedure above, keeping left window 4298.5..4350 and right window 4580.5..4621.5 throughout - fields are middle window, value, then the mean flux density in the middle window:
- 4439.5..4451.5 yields -0.08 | 15.1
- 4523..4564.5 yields 0.01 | 15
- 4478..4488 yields -0.07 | 15.4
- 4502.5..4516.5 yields -0.10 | 16.2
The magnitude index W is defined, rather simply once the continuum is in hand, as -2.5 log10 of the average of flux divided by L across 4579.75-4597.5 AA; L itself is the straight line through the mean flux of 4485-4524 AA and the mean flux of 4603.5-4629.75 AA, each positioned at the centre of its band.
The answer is 0.08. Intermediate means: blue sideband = 15.6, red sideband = 16.5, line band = 15.1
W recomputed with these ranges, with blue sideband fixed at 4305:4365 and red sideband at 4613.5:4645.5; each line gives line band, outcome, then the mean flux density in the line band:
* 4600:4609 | -0.01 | 15.8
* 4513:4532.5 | -0.03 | 15.2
